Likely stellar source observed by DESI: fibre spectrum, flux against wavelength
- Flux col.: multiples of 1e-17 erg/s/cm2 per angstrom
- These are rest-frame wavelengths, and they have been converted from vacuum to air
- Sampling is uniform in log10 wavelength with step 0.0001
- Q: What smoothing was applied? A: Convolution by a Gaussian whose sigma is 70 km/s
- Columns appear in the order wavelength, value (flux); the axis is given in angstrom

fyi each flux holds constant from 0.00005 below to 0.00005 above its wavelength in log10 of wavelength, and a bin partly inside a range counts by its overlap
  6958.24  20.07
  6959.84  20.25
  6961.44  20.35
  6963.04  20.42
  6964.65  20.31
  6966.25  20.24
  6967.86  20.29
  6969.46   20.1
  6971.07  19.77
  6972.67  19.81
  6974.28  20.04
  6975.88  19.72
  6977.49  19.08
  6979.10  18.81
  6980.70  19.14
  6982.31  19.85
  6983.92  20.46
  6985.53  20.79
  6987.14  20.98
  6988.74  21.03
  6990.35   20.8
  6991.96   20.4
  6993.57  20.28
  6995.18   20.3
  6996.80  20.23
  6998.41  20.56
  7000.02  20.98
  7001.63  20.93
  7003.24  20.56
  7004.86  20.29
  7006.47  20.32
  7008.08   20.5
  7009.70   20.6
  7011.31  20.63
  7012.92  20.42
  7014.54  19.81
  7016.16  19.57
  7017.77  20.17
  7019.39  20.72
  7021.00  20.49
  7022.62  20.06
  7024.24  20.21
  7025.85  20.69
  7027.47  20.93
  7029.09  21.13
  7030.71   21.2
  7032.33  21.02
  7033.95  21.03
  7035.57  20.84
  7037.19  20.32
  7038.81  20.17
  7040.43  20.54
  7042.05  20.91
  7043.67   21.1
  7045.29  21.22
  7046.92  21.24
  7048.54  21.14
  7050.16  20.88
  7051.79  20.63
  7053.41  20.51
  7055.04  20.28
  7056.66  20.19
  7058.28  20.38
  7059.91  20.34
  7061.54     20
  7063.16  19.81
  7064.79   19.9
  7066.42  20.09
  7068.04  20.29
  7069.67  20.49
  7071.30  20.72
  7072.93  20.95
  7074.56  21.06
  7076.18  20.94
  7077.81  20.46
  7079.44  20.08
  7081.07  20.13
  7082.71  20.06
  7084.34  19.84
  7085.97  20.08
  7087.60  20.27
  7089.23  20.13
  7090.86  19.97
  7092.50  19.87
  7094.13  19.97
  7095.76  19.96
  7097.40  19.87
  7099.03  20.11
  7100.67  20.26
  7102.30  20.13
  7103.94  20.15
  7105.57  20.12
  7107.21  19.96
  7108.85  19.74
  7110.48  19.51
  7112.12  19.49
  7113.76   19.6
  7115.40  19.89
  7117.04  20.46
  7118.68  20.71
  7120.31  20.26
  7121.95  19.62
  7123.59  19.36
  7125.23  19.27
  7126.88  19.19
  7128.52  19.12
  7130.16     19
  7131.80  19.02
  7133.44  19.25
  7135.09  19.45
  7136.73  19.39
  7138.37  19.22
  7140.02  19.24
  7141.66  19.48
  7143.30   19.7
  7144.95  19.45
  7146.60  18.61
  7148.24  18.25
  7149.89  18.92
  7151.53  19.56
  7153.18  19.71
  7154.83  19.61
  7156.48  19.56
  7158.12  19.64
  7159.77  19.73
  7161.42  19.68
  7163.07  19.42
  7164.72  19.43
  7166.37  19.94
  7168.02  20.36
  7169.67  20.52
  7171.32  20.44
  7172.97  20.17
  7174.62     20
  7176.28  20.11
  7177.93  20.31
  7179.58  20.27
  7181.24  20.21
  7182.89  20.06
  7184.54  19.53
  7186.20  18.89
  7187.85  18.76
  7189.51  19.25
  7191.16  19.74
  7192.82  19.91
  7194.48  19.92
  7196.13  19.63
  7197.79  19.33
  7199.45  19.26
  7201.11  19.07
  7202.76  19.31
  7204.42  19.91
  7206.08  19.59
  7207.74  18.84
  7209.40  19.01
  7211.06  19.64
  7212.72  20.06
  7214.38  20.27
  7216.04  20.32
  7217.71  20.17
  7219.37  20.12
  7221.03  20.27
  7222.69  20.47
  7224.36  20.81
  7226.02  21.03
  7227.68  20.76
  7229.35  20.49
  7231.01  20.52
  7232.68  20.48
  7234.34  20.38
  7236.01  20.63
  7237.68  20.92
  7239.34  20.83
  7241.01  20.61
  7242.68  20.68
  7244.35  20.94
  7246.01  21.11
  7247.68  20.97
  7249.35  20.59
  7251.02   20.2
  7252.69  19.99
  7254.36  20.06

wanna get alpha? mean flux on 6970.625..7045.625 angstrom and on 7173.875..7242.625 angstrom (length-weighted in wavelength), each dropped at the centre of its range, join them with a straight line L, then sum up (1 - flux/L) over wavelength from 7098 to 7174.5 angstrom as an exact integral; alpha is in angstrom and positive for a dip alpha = 1.9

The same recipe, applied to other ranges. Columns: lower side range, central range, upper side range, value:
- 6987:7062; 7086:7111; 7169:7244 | 0.4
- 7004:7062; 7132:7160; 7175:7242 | 1.2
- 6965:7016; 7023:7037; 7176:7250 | -0.4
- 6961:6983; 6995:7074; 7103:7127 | -2.8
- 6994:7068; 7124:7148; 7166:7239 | 1.2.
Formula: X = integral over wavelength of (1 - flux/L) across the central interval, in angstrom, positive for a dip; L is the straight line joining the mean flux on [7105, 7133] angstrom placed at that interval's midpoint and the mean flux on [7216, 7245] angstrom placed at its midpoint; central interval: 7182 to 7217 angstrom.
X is 1.3 angstrom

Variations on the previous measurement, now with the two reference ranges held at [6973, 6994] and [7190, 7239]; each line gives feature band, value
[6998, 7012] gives -0.4 angstrom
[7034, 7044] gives -0.3 angstrom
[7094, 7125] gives 0.2 angstrom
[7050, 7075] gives -0.4 angstrom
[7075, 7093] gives -0.1 angstrom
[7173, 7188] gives 0.1 angstrom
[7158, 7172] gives 0.1 angstrom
